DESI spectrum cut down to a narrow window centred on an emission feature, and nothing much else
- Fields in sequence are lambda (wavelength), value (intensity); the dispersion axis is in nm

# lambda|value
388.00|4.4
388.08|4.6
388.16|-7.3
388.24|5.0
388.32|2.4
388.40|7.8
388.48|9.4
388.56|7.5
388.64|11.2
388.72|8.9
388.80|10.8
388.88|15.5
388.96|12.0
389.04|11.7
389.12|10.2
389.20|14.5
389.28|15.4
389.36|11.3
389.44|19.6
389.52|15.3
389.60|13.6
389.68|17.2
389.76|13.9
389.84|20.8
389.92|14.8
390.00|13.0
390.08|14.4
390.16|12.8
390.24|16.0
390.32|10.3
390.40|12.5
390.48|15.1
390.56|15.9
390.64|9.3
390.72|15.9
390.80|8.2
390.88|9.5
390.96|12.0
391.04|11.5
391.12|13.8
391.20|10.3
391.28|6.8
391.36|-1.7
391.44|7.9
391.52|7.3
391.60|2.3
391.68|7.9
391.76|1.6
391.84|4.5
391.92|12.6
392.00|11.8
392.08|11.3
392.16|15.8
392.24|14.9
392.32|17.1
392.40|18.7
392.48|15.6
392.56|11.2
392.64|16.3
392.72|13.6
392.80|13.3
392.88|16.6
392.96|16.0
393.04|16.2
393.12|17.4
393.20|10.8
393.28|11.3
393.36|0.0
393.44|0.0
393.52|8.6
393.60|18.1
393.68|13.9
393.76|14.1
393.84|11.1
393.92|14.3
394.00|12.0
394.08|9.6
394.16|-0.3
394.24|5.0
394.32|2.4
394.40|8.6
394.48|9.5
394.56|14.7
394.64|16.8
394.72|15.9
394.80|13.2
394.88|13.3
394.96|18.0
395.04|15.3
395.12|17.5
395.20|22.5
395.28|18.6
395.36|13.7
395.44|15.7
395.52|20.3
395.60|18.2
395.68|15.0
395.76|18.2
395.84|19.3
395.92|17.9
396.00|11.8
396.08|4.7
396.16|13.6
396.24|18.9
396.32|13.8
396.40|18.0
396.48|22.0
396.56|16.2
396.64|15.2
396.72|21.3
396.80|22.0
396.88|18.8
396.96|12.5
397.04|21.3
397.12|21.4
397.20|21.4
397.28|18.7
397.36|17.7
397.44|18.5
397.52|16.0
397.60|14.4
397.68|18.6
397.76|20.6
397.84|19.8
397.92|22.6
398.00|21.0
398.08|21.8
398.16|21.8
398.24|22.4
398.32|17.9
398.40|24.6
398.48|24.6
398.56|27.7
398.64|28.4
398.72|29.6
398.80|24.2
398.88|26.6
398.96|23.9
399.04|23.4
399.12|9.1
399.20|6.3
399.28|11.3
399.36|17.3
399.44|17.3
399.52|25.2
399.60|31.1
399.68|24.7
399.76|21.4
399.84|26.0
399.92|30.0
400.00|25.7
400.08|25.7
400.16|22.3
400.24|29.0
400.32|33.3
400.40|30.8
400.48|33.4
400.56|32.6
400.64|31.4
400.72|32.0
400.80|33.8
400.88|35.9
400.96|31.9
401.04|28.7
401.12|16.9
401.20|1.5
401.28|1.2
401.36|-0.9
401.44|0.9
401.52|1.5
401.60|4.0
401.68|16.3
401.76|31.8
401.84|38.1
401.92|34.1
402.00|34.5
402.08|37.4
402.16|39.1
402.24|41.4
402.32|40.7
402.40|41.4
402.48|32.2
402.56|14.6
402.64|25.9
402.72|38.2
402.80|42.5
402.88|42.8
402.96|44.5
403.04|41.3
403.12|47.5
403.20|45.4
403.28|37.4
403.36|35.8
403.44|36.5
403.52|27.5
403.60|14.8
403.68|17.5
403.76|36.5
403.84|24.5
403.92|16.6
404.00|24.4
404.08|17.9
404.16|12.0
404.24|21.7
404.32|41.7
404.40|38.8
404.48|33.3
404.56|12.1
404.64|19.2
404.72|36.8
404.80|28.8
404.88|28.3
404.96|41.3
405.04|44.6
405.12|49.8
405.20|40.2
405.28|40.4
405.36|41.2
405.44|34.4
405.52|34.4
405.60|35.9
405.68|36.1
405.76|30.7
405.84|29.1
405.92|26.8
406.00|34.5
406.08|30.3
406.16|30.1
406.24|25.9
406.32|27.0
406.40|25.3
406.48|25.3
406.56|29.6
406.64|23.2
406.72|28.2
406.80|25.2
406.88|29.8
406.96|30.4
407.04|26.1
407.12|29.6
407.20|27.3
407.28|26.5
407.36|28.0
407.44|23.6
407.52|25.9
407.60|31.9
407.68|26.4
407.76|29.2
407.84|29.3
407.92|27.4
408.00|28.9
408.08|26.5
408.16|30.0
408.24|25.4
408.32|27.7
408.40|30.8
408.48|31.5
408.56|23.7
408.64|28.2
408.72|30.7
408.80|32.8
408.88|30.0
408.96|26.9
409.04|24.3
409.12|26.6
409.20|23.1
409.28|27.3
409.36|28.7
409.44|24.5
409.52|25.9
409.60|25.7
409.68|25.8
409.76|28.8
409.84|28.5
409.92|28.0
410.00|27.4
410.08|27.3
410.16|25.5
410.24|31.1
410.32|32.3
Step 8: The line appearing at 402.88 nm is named Lyman alpha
